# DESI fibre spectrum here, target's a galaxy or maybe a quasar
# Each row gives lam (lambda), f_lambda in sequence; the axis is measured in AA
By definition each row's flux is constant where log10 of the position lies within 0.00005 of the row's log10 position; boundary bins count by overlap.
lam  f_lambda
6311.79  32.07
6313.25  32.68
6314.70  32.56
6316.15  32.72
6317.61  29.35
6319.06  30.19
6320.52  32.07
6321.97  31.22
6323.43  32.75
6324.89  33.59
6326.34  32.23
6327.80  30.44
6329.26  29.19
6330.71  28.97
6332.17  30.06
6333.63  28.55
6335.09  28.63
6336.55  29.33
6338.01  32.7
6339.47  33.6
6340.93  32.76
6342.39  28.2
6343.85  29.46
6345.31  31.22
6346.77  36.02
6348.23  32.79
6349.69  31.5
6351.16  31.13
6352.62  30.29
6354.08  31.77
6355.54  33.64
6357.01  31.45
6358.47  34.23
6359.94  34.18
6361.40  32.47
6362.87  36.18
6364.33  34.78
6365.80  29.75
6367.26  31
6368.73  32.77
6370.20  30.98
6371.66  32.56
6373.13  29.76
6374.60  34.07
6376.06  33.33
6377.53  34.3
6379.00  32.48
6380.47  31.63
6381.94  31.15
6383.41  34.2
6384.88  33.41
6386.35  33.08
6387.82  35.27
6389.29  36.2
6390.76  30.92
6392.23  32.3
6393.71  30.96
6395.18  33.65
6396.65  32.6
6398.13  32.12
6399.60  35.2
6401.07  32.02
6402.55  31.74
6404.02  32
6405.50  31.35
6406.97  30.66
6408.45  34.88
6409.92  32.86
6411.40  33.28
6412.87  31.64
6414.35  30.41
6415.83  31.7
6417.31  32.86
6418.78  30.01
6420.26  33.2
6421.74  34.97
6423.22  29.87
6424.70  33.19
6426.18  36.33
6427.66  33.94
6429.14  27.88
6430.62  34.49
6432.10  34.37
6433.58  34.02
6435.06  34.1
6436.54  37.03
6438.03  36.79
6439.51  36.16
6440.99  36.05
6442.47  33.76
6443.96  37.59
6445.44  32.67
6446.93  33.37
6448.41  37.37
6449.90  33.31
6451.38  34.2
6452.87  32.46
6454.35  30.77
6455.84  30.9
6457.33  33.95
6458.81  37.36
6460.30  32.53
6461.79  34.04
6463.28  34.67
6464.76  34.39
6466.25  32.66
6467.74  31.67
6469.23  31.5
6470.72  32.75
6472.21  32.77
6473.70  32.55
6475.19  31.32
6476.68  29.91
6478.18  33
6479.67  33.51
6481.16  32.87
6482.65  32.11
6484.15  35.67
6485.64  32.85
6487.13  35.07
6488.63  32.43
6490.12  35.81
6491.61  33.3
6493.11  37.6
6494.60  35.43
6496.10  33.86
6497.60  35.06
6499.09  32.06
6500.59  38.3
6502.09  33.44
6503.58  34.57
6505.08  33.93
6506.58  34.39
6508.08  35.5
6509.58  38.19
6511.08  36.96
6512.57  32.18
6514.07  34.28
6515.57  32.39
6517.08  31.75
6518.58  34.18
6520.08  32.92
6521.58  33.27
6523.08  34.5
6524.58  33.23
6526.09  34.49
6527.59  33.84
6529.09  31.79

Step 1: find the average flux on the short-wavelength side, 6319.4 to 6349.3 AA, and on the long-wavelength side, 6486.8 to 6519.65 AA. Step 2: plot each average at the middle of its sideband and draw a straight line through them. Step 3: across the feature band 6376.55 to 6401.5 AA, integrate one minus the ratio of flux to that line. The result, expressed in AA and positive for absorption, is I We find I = -0.6 AA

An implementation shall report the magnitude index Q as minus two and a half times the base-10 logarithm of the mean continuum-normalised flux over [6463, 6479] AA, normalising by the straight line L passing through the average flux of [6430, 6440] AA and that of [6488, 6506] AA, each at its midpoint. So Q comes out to 0.08 mag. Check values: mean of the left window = 35.3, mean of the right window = 34.7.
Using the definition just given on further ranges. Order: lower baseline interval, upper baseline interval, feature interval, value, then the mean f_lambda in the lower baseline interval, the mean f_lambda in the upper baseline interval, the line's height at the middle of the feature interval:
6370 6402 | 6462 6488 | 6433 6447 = -0.07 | 32.9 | 32.9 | 32.9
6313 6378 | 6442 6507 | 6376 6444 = -0.01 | 31.8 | 33.7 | 32.8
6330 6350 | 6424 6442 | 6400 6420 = 0.05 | 31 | 34.5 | 33.7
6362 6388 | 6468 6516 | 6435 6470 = -0.02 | 32.8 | 33.9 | 33.5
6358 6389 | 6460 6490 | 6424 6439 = -0.04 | 33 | 33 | 33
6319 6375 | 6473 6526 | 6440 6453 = -0.05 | 31.7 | 34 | 33.2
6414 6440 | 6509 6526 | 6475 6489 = 0.03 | 33.4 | 34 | 33.7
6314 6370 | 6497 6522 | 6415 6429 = 0.01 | 31.7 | 34.3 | 32.9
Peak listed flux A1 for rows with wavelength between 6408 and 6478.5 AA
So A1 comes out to 37.59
